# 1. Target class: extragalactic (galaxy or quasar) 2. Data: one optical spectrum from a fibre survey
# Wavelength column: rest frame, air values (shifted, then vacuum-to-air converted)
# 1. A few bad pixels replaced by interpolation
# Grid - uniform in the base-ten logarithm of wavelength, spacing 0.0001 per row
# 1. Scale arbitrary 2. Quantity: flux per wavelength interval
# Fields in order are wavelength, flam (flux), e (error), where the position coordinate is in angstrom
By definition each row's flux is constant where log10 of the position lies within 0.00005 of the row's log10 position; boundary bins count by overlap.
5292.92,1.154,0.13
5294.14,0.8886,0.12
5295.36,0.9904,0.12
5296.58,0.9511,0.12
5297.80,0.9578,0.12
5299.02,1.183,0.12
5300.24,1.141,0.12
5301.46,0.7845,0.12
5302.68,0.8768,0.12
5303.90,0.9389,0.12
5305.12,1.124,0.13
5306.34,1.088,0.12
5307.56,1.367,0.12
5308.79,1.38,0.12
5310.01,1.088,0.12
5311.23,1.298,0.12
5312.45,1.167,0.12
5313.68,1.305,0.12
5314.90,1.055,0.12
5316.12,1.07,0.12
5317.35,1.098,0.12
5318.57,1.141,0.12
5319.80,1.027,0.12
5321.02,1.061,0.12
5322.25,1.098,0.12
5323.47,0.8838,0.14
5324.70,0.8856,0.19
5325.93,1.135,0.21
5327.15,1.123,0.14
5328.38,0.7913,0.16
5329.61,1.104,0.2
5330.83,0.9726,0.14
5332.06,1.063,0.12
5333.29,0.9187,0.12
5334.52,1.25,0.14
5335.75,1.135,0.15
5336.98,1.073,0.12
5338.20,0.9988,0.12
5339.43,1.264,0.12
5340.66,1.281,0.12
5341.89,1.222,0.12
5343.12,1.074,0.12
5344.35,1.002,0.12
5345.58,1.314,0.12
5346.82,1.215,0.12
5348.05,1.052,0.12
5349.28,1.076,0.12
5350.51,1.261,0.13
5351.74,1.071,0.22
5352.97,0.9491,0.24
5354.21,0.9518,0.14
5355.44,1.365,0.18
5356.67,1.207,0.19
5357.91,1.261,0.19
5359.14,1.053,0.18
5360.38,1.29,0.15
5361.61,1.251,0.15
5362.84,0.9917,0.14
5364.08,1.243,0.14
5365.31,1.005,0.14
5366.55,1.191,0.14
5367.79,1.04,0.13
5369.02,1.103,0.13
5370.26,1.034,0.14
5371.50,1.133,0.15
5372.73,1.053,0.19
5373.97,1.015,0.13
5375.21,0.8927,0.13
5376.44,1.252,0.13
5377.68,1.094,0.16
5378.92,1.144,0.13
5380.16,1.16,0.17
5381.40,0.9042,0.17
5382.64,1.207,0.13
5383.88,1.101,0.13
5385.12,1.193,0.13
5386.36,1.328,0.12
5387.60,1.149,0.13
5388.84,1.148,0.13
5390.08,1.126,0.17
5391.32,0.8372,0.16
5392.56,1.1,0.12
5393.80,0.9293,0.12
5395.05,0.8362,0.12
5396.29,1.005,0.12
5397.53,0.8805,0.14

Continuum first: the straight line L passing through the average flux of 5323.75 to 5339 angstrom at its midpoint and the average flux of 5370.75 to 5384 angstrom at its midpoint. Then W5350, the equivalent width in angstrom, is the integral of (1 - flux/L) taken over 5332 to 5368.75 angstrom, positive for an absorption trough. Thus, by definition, -2.8 angstrom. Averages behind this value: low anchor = 1.04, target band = 1.14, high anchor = 1.09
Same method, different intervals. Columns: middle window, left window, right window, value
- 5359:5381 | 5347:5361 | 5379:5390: 0.73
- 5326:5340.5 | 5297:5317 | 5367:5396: 0.36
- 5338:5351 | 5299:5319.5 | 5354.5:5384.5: -0.49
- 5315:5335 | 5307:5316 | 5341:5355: 2.49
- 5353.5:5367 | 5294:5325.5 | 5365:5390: -0.77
